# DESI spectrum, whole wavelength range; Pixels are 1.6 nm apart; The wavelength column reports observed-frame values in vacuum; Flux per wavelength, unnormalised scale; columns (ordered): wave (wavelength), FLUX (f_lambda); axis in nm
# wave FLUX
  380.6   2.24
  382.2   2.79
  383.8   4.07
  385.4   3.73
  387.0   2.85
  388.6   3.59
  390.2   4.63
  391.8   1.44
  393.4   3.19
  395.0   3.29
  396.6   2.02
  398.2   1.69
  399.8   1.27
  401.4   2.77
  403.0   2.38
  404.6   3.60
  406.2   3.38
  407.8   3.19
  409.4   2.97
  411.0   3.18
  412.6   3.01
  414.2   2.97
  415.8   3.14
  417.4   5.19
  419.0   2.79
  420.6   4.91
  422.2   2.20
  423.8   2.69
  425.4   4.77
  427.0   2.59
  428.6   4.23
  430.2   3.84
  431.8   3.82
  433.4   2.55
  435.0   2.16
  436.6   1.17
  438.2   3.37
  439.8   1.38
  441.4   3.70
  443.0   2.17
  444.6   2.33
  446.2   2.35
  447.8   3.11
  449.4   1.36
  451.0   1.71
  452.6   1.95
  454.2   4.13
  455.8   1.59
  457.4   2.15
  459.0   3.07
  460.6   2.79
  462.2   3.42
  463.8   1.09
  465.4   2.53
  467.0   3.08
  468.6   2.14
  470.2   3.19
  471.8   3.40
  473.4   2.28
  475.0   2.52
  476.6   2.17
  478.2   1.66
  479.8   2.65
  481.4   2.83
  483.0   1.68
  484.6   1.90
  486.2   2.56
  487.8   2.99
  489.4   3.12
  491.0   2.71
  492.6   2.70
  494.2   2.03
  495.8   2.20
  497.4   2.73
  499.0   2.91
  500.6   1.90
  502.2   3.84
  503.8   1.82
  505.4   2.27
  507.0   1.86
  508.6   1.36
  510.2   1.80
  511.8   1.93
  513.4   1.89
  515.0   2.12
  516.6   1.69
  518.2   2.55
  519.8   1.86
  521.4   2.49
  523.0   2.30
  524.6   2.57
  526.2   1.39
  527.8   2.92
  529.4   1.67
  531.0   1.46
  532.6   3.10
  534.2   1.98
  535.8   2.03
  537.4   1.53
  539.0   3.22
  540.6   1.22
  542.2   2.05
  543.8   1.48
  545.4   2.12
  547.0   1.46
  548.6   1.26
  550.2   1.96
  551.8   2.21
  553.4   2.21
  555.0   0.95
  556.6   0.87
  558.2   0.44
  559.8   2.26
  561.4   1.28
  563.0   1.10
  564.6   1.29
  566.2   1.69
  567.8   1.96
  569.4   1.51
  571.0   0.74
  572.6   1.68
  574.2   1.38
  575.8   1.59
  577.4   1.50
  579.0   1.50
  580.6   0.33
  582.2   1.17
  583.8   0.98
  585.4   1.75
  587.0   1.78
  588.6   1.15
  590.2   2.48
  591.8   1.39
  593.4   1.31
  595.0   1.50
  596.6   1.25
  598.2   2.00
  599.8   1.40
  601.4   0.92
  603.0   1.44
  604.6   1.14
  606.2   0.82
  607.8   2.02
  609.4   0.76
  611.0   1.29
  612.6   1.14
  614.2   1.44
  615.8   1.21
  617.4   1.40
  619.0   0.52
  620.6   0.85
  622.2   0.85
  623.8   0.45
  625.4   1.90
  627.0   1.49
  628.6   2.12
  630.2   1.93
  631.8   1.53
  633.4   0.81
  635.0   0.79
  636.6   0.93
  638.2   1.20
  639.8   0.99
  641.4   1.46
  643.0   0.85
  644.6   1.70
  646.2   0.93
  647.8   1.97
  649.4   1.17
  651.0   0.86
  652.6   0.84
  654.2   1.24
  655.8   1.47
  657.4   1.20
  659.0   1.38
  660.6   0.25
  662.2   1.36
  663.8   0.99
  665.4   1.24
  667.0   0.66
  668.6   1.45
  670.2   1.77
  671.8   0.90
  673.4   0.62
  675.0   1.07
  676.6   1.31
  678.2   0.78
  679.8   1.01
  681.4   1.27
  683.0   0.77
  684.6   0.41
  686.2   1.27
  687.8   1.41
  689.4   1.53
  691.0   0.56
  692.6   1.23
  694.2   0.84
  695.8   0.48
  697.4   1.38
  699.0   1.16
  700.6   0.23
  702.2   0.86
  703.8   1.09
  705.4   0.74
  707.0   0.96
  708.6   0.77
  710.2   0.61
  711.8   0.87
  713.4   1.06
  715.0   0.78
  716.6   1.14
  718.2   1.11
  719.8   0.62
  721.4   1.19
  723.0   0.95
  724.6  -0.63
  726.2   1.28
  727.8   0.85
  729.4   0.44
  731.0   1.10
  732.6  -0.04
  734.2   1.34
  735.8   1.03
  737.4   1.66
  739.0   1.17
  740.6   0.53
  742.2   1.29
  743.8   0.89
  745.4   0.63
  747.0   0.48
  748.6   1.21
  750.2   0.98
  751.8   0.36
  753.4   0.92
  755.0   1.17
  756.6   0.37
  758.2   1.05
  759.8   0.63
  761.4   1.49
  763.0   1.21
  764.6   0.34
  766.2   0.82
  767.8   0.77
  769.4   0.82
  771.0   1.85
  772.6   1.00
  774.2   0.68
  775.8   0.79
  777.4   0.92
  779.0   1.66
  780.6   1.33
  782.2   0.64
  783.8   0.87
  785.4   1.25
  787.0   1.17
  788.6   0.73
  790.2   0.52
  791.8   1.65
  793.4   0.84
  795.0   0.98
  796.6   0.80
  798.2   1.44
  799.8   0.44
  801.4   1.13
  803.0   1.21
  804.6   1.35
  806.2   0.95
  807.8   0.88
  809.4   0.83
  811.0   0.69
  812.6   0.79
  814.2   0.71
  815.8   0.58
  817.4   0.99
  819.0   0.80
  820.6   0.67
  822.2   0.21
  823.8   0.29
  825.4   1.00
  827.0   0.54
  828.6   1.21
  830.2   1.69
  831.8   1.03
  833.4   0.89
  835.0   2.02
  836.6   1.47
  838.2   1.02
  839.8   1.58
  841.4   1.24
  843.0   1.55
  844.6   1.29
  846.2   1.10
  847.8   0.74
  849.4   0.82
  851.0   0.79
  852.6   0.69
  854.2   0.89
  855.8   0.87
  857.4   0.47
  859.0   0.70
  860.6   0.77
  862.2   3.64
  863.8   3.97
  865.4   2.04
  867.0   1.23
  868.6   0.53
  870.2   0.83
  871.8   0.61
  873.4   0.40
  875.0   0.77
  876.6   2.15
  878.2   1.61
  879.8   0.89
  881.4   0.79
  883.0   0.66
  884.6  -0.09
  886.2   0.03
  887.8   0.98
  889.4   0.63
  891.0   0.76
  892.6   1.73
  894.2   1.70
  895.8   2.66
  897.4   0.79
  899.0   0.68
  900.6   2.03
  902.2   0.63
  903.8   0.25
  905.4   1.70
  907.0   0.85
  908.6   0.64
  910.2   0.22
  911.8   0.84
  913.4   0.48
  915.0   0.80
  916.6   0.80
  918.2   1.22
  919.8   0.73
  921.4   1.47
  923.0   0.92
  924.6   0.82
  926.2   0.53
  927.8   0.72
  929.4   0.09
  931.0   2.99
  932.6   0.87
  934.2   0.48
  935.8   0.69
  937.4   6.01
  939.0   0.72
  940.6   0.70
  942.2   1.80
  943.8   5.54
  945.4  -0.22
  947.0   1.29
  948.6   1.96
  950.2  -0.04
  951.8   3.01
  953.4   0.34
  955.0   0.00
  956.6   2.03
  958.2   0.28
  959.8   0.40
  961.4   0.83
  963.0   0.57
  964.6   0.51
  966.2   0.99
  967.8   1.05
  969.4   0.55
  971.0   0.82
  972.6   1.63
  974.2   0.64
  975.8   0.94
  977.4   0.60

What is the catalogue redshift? 1.315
